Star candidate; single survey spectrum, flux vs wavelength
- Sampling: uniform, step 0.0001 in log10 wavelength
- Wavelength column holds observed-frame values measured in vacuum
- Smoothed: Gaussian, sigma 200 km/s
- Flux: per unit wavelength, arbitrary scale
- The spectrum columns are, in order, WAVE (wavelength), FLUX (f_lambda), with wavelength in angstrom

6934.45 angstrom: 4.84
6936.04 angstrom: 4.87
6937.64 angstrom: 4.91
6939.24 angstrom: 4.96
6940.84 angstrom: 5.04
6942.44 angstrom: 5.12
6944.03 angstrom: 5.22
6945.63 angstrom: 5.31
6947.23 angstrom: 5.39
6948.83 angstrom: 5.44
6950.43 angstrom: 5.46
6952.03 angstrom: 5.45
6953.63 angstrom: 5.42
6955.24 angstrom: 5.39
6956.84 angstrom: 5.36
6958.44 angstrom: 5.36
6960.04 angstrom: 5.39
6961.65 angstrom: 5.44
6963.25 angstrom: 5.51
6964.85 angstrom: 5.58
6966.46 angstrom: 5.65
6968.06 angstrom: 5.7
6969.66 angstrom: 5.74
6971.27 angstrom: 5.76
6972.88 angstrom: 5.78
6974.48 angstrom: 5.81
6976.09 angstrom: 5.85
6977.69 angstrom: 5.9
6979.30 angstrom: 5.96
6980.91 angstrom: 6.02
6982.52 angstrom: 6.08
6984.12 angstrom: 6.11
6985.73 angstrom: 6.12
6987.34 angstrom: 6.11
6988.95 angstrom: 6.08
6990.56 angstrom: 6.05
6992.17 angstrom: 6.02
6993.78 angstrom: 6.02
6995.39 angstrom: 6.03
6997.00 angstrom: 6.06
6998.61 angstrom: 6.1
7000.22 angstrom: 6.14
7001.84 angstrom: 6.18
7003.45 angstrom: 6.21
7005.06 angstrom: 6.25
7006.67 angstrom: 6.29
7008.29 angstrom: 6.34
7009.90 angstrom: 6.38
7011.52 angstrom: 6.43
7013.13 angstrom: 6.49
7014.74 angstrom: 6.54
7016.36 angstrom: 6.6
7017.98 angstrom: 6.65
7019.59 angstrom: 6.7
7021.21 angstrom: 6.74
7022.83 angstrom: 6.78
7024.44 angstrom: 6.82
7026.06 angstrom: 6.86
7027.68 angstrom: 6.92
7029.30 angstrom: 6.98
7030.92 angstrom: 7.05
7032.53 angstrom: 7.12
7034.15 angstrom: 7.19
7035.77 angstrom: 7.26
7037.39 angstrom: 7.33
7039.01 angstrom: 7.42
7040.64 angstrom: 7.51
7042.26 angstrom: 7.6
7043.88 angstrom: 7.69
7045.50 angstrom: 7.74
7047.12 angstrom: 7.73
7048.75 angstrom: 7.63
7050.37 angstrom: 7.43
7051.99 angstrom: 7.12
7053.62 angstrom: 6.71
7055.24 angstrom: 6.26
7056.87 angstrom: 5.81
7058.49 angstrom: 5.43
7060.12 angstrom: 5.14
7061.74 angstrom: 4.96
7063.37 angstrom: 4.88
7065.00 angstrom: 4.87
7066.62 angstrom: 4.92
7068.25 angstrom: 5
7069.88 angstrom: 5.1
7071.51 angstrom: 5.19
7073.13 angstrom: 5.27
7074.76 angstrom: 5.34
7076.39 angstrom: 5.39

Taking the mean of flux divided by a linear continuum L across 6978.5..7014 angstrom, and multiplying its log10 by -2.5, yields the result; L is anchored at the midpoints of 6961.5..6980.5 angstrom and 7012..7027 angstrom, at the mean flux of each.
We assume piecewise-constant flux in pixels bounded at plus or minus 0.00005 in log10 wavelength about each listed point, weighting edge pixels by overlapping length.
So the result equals 0.01 mag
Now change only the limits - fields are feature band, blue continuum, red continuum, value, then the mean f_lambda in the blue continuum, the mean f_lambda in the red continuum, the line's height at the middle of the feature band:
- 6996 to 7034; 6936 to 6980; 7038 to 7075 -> -0.11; 5.46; 6.22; 5.9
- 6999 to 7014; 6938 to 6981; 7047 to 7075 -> -0.12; 5.5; 5.78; 5.63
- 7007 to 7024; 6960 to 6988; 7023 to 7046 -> 0.04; 5.82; 7.23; 6.79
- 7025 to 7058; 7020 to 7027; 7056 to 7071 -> -0.19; 6.79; 5.13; 6.04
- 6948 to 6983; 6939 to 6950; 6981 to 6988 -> 0.01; 5.23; 6.1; 5.69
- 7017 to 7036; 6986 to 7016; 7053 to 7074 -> -0.18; 6.21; 5.34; 5.85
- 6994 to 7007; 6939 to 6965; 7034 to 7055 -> 0.05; 5.35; 7.39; 6.42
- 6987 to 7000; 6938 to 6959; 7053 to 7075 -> -0.14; 5.29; 5.34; 5.31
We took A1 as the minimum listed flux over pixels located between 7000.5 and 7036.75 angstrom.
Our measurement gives 6.18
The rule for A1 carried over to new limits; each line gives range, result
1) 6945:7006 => 5.31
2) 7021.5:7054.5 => 6.71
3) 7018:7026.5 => 6.7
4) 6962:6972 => 5.51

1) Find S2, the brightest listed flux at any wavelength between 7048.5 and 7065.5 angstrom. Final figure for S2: 7.63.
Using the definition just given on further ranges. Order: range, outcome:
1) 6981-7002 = 6.18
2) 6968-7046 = 7.74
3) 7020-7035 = 7.19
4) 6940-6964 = 5.51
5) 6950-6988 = 6.12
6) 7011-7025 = 6.82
